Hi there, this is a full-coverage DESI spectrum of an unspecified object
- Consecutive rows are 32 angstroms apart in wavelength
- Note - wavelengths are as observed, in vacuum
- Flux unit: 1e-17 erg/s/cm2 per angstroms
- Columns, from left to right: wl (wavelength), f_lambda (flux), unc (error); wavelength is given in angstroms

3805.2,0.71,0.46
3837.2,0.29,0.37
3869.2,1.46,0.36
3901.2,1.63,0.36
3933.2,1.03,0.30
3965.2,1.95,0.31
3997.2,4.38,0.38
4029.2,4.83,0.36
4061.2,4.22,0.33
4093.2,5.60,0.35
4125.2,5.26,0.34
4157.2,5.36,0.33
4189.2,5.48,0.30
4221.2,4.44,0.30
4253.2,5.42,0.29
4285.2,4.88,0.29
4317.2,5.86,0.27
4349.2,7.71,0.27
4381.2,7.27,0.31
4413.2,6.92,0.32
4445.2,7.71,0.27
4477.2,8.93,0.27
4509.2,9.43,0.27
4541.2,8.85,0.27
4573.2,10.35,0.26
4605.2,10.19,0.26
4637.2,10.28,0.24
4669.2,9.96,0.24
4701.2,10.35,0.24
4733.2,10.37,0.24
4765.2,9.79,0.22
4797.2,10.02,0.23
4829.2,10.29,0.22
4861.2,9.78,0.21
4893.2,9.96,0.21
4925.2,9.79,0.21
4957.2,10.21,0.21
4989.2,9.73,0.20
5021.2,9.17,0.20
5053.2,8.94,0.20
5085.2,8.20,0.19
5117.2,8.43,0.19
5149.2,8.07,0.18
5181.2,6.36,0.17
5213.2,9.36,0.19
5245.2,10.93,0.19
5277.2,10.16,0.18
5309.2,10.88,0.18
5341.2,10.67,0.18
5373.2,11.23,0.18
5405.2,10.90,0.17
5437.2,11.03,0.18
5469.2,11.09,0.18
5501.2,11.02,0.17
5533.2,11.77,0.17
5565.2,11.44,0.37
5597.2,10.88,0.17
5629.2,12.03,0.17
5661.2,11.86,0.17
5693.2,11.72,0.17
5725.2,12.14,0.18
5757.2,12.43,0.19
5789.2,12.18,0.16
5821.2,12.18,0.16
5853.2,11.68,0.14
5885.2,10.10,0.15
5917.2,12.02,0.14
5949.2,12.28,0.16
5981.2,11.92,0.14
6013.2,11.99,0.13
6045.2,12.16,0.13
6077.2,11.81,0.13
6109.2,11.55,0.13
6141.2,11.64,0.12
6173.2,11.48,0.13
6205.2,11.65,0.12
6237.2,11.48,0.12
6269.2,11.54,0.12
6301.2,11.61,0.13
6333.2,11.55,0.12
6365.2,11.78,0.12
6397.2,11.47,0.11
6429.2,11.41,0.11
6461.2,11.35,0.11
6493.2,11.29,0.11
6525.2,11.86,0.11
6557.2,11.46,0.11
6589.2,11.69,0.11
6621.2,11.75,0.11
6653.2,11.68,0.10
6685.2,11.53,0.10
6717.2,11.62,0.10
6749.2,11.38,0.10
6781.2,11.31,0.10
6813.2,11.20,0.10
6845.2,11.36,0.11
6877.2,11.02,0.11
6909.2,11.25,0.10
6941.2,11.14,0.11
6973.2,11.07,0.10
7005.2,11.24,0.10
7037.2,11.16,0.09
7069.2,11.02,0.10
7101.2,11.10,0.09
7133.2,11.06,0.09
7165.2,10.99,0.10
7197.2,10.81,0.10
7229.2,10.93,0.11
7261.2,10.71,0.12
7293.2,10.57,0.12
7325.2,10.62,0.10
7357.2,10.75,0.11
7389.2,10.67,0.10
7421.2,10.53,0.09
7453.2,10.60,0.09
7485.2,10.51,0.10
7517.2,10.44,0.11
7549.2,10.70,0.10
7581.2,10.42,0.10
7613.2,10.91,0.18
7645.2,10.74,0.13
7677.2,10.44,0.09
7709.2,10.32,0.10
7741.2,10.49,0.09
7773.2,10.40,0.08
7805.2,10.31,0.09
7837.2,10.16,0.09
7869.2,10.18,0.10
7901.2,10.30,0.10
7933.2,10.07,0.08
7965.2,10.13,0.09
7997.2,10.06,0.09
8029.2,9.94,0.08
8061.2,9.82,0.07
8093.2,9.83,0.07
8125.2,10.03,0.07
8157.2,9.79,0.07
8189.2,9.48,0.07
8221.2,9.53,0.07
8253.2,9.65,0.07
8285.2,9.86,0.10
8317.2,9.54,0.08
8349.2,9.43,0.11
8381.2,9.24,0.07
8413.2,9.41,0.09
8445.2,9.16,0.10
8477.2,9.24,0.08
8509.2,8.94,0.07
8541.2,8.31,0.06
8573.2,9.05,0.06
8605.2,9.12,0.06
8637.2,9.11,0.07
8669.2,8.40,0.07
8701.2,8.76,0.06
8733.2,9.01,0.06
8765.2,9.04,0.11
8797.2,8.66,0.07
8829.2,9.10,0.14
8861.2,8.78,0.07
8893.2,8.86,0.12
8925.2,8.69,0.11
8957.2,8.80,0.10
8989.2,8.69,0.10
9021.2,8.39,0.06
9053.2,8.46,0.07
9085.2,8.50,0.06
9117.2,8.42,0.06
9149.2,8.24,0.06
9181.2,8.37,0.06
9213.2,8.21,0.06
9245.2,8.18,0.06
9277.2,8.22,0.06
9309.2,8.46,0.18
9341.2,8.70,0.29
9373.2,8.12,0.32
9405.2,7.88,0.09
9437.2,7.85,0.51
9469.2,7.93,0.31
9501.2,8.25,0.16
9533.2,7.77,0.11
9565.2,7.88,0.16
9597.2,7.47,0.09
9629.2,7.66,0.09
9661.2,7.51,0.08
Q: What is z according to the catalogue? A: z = 0.00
